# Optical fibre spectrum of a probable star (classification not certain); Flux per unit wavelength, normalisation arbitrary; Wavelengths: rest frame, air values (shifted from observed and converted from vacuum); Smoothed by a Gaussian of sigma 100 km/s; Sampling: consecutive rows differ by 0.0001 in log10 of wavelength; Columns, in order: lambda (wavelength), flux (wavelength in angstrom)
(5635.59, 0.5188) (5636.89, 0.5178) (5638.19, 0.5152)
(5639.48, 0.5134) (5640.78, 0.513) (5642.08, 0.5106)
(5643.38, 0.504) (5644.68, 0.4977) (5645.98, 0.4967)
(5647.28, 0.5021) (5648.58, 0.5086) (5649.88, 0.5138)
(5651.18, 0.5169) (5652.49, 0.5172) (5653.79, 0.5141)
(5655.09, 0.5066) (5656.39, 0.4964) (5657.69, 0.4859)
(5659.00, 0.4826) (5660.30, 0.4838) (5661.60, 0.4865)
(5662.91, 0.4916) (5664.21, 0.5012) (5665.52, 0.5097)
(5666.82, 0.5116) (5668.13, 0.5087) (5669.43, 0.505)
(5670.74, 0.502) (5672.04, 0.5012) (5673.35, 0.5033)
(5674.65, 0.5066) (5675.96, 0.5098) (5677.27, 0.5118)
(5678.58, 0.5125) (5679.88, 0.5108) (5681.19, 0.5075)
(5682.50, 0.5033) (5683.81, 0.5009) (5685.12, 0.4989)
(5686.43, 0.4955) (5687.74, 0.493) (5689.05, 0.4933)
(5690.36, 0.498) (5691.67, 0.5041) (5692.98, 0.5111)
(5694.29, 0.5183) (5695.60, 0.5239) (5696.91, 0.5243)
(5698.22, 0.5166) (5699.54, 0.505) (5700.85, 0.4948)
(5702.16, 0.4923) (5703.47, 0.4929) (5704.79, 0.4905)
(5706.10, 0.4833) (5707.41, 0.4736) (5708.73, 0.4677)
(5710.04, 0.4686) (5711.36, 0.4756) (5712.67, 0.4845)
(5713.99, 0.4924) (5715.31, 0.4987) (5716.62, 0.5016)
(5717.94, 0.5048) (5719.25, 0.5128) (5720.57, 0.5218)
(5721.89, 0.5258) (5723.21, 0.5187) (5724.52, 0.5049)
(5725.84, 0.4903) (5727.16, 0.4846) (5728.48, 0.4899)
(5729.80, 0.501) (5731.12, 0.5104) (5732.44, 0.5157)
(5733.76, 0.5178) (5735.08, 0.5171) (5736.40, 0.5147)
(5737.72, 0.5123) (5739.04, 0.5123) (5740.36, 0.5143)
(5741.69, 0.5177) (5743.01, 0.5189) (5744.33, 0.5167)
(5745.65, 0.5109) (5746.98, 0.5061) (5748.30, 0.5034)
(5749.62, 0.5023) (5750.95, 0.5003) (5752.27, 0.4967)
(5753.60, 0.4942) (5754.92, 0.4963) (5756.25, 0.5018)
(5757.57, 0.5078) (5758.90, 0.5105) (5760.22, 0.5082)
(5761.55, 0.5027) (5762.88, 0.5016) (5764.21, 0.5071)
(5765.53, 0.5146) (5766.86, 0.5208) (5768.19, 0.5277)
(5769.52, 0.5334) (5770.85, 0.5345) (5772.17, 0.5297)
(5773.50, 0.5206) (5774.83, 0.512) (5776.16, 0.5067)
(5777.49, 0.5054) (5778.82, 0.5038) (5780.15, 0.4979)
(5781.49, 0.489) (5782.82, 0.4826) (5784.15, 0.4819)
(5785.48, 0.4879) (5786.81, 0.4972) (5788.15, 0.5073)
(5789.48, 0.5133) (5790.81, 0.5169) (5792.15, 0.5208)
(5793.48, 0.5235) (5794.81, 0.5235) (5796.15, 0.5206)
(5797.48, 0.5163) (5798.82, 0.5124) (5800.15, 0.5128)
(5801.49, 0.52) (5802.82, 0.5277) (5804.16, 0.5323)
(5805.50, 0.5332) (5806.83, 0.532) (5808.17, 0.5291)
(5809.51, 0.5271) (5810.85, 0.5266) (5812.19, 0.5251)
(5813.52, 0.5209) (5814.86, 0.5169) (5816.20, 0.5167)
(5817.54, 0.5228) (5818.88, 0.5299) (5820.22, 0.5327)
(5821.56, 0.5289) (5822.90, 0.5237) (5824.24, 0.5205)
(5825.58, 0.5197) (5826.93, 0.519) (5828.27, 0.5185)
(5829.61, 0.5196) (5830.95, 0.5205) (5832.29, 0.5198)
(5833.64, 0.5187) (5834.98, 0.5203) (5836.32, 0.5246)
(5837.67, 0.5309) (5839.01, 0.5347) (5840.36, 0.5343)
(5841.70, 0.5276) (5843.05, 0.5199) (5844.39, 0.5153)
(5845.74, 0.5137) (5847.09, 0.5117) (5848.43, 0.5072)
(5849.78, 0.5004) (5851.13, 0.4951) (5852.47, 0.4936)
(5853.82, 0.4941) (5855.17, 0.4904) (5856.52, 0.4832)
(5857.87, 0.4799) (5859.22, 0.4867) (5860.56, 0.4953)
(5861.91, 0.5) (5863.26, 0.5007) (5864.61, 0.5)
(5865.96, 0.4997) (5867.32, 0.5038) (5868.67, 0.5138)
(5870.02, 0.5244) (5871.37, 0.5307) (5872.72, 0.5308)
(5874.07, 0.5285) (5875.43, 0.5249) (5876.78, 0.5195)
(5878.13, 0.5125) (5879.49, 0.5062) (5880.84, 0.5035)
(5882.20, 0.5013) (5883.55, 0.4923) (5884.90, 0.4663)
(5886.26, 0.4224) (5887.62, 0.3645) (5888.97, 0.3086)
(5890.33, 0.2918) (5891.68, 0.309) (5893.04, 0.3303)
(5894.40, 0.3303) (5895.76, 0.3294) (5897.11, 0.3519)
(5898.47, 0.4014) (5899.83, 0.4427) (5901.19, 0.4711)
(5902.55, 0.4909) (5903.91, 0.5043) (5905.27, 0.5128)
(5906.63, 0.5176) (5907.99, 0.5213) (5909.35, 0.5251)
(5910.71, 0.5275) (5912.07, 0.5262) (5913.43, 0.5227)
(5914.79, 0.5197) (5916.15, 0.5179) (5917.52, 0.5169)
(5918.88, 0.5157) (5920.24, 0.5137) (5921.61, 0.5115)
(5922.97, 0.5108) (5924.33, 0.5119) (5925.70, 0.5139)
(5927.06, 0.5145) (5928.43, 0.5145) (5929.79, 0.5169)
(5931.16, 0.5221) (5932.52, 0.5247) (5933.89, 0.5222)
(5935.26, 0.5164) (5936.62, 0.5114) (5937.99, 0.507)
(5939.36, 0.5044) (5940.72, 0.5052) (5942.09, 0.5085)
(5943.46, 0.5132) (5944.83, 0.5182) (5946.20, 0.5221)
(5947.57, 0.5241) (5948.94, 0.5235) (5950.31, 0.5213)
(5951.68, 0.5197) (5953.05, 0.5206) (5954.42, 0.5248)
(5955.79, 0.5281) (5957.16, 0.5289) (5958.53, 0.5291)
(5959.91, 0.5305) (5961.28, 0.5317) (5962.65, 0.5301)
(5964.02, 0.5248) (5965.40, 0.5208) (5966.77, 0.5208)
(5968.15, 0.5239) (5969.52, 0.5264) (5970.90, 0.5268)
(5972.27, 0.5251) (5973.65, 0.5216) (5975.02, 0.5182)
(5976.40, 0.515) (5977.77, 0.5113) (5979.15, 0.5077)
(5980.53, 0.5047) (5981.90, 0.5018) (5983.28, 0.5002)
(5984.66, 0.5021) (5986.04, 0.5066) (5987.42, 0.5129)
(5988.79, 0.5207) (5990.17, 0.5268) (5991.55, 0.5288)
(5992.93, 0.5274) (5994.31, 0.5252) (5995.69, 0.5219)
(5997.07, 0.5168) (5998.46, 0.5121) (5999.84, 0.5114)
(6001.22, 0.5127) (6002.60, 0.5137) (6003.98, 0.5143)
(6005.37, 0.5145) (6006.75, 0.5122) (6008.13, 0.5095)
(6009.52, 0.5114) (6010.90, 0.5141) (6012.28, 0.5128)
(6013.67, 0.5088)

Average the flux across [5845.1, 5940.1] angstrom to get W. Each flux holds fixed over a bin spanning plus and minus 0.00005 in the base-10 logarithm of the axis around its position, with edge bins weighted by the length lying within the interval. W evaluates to 0.484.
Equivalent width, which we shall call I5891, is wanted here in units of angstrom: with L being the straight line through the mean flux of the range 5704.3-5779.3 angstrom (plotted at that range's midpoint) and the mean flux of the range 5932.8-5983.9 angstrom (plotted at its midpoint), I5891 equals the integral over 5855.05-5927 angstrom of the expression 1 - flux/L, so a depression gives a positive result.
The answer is 5.4 angstrom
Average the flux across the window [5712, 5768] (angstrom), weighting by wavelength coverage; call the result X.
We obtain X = 0.507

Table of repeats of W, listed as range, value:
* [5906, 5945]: 0.516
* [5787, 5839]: 0.522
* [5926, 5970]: 0.52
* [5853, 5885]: 0.504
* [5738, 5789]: 0.507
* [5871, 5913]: 0.455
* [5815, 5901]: 0.484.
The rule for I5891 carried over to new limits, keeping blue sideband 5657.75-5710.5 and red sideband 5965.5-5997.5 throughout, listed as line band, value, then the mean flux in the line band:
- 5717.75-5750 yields -0.5 angstrom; 0.51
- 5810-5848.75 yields -1.1 angstrom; 0.522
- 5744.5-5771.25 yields -0.3 angstrom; 0.509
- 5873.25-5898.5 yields 4.4 angstrom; 0.422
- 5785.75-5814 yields -0.8 angstrom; 0.52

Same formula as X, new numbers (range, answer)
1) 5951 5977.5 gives 0.524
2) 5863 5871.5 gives 0.509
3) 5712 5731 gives 0.502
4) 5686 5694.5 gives 0.501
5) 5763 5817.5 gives 0.516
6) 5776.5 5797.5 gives 0.505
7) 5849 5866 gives 0.494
